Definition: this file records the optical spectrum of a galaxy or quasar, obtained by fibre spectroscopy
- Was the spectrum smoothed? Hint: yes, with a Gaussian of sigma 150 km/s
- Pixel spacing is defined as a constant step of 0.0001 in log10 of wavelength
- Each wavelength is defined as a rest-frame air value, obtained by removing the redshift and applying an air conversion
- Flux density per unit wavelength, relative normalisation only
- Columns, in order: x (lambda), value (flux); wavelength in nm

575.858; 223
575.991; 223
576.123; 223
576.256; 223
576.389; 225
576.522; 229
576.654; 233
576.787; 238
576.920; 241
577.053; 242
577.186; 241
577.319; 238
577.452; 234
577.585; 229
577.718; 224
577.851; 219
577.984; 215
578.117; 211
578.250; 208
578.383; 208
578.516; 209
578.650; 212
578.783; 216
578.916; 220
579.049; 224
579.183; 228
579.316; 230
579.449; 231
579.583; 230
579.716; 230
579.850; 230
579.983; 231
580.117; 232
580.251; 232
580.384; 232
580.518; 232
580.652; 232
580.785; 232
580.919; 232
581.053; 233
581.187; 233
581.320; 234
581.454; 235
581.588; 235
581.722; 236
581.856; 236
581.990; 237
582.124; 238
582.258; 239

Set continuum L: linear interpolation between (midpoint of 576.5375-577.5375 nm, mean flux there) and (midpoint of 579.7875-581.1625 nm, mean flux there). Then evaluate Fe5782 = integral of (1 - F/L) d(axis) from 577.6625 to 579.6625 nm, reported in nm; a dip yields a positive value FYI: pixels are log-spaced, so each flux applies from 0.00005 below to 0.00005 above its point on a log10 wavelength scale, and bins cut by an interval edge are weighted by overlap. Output 0.13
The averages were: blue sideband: 237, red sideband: 232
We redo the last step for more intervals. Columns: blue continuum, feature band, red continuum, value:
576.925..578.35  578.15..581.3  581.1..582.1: 0.07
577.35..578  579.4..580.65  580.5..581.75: 0.00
